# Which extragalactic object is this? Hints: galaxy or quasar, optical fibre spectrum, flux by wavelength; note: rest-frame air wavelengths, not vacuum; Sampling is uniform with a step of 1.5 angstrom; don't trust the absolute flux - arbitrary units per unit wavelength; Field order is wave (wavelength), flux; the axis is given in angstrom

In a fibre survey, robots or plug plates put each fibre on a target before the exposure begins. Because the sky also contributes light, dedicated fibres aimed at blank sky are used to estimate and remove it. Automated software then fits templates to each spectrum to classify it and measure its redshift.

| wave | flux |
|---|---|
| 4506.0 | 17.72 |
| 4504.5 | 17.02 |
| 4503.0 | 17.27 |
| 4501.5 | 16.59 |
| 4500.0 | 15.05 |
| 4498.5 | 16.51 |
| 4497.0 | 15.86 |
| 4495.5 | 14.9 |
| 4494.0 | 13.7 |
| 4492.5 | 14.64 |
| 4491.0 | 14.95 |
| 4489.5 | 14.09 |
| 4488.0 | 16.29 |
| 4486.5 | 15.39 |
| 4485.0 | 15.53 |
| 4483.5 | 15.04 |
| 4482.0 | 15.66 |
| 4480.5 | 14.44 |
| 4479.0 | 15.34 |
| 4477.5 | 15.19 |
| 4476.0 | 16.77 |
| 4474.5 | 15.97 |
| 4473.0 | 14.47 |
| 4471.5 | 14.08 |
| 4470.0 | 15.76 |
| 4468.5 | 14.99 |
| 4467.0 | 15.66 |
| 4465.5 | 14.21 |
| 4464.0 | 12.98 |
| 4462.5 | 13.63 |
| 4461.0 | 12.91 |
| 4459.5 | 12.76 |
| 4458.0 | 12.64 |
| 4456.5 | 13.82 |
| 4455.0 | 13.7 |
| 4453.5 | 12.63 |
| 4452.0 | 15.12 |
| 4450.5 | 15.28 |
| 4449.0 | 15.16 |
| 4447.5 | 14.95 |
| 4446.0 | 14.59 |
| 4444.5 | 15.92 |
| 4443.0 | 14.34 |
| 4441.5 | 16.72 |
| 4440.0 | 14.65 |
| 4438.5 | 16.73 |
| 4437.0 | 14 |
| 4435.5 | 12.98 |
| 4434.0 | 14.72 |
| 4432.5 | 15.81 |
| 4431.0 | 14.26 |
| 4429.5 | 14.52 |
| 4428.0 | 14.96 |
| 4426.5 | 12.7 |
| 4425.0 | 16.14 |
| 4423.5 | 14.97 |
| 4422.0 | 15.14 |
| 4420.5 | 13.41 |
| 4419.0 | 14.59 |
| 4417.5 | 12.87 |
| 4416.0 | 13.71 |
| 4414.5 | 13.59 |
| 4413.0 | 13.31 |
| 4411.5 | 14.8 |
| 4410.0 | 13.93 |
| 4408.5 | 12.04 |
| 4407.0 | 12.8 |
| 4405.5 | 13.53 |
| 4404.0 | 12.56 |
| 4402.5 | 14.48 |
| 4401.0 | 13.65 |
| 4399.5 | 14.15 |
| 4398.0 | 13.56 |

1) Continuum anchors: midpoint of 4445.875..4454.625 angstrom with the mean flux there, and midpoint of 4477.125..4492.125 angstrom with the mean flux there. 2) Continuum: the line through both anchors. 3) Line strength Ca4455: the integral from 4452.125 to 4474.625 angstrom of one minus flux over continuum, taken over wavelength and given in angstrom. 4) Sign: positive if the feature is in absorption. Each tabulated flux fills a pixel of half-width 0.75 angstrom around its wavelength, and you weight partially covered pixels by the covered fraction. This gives 1.3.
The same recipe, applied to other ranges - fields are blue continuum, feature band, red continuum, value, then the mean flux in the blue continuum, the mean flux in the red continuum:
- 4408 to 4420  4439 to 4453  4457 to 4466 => -1.94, 13.6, 13.2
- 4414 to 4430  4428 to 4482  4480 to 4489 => 0.73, 14.2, 15.4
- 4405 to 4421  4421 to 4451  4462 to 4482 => -1.81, 13.5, 14.9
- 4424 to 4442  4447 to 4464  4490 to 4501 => 1.26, 14.8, 15.1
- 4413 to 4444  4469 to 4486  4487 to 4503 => -0.18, 14.5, 15.4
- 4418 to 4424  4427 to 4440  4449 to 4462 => -0.49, 14.4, 13.7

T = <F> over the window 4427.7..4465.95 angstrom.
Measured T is 14.4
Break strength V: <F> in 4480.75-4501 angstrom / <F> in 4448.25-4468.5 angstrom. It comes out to 1.1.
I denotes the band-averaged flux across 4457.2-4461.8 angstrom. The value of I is 12.8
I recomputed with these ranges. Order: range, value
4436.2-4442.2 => 15.5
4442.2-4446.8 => 15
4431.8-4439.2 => 14.8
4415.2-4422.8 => 13.9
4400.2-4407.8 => 13.4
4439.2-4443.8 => 15.3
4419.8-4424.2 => 14.5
